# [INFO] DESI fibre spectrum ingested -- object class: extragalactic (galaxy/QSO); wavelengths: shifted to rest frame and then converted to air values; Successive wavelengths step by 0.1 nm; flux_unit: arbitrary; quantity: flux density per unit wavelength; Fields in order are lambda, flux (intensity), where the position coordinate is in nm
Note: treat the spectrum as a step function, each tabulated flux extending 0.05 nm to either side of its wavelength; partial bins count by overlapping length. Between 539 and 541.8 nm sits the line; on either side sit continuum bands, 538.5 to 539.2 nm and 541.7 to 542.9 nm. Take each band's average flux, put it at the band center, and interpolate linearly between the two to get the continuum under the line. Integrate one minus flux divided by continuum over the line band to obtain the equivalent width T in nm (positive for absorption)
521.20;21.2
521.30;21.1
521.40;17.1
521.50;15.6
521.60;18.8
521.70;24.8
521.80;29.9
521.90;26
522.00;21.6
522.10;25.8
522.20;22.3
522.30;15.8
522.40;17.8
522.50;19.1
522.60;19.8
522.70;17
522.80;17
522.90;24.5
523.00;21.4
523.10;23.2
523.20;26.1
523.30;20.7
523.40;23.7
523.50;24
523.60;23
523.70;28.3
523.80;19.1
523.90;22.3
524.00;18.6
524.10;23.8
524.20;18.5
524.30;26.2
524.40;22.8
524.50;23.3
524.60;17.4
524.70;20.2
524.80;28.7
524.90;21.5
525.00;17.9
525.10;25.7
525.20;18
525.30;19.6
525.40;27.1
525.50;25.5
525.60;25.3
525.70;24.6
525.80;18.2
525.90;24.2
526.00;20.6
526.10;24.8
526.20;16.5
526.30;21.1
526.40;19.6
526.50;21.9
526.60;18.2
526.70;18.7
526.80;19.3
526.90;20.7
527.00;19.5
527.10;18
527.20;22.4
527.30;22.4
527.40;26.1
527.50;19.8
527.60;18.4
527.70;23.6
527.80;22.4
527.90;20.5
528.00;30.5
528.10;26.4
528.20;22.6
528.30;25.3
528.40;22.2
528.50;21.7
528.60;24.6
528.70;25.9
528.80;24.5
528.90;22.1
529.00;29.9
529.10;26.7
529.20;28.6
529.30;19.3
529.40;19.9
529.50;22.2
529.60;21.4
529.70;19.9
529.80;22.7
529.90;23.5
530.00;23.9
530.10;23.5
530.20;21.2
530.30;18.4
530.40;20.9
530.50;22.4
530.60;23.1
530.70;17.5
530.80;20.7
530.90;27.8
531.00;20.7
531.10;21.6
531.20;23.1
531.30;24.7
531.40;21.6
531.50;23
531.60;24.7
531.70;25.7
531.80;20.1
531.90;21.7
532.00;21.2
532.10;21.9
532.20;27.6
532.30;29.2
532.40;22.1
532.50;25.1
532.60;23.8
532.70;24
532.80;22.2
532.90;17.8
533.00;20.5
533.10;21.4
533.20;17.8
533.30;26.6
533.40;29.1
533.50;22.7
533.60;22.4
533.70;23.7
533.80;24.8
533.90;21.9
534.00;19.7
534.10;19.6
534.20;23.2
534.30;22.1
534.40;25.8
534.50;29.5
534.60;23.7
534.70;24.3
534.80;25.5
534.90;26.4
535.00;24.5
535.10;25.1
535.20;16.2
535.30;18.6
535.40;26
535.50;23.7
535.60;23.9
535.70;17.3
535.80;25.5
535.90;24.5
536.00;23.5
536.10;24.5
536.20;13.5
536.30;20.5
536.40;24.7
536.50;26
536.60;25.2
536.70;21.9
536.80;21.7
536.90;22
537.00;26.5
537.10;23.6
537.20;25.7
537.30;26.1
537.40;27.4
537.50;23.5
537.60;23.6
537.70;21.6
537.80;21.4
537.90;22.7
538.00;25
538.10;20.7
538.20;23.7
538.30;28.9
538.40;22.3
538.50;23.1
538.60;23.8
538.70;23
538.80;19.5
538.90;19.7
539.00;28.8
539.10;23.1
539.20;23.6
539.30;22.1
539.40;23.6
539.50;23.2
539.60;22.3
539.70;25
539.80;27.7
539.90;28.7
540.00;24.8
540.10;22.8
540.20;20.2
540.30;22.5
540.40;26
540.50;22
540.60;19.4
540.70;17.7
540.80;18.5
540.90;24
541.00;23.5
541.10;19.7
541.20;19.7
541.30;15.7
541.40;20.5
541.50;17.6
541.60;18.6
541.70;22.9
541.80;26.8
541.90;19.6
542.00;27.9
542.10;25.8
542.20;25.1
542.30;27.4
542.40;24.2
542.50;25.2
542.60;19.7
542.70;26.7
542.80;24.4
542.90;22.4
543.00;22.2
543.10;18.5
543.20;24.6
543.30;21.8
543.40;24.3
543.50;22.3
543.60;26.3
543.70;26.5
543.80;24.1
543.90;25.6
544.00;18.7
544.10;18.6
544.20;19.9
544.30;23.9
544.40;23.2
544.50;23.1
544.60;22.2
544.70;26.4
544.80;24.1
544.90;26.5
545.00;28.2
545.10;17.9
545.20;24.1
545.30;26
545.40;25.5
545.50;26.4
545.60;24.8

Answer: 0.172 nm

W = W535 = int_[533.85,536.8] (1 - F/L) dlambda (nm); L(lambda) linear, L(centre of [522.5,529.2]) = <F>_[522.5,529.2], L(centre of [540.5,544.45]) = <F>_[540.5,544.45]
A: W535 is -0.078 nm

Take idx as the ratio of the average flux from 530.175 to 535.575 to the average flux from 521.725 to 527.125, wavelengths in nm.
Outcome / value 1.05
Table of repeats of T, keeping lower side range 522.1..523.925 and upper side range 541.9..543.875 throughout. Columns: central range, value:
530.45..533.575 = -0.04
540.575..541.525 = 0.17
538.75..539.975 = -0.02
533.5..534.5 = 0.00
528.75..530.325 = -0.05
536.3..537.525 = -0.06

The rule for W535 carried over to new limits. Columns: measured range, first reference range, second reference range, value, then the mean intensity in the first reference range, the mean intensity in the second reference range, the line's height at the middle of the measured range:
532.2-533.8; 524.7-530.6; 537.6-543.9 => -0.05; 22.4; 23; 22.7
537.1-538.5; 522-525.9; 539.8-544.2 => -0.09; 22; 22.7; 22.5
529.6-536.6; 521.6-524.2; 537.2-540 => 0.13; 22.1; 23.9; 23.3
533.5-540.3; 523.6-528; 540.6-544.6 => -0.36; 21.8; 22.4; 22.2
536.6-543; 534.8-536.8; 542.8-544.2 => -0.11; 22.8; 22.7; 22.7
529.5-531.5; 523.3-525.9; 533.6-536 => 0.08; 22.5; 23.3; 23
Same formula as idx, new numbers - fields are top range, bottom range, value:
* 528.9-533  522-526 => 1.04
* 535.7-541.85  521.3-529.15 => 1.03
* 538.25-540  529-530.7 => 1.07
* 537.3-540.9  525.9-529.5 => 1.04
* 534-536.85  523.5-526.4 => 1.04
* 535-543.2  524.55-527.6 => 1.07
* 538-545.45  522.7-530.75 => 1.04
